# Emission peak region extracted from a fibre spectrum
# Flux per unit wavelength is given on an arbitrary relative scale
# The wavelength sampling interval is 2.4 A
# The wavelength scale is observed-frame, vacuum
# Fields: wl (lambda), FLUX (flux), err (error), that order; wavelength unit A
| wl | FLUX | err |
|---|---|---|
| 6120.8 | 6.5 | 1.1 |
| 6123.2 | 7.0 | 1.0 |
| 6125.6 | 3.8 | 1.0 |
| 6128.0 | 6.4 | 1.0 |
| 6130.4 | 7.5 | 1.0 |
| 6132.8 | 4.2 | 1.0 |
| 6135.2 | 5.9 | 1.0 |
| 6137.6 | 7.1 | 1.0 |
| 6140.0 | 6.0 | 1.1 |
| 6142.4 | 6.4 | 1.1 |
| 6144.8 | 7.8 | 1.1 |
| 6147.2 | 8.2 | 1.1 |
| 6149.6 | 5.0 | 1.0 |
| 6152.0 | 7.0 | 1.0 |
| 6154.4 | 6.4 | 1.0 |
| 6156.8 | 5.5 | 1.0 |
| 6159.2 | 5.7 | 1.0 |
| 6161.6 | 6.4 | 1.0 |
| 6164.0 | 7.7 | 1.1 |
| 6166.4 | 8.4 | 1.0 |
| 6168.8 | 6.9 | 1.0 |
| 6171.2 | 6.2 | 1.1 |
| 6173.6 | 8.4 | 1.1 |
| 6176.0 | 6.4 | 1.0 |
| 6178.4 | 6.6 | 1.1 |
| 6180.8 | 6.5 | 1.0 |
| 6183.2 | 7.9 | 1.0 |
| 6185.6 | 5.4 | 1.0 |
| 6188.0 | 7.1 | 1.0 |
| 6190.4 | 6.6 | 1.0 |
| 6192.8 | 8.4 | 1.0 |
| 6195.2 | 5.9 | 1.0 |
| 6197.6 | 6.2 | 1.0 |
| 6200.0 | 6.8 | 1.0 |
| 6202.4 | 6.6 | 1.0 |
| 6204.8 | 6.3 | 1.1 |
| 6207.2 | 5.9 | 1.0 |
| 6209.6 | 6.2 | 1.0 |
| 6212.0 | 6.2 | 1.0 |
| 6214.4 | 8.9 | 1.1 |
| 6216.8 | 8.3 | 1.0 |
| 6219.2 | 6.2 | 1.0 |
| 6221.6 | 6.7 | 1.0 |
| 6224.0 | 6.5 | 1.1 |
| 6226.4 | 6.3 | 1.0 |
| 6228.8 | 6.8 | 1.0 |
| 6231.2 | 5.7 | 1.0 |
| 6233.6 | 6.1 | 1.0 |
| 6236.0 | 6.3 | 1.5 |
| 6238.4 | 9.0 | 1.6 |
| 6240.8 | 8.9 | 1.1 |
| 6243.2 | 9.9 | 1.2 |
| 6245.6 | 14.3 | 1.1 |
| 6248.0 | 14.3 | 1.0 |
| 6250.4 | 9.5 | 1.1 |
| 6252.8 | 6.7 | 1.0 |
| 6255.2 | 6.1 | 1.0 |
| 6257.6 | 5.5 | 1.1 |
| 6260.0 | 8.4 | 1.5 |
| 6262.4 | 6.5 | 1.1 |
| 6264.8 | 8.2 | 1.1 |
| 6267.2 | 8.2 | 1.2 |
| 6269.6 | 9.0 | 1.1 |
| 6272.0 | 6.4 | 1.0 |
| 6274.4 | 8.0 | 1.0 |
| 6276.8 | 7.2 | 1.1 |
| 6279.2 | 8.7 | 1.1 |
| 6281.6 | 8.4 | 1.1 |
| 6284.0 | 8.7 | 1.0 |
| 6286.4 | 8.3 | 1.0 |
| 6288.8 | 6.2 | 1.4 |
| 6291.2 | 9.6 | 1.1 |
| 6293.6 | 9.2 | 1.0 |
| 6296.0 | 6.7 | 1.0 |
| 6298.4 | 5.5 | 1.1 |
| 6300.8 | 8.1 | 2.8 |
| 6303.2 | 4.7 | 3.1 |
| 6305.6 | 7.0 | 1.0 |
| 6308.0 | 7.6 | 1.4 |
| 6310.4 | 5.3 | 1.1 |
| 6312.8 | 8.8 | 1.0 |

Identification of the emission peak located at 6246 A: H-beta 4861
